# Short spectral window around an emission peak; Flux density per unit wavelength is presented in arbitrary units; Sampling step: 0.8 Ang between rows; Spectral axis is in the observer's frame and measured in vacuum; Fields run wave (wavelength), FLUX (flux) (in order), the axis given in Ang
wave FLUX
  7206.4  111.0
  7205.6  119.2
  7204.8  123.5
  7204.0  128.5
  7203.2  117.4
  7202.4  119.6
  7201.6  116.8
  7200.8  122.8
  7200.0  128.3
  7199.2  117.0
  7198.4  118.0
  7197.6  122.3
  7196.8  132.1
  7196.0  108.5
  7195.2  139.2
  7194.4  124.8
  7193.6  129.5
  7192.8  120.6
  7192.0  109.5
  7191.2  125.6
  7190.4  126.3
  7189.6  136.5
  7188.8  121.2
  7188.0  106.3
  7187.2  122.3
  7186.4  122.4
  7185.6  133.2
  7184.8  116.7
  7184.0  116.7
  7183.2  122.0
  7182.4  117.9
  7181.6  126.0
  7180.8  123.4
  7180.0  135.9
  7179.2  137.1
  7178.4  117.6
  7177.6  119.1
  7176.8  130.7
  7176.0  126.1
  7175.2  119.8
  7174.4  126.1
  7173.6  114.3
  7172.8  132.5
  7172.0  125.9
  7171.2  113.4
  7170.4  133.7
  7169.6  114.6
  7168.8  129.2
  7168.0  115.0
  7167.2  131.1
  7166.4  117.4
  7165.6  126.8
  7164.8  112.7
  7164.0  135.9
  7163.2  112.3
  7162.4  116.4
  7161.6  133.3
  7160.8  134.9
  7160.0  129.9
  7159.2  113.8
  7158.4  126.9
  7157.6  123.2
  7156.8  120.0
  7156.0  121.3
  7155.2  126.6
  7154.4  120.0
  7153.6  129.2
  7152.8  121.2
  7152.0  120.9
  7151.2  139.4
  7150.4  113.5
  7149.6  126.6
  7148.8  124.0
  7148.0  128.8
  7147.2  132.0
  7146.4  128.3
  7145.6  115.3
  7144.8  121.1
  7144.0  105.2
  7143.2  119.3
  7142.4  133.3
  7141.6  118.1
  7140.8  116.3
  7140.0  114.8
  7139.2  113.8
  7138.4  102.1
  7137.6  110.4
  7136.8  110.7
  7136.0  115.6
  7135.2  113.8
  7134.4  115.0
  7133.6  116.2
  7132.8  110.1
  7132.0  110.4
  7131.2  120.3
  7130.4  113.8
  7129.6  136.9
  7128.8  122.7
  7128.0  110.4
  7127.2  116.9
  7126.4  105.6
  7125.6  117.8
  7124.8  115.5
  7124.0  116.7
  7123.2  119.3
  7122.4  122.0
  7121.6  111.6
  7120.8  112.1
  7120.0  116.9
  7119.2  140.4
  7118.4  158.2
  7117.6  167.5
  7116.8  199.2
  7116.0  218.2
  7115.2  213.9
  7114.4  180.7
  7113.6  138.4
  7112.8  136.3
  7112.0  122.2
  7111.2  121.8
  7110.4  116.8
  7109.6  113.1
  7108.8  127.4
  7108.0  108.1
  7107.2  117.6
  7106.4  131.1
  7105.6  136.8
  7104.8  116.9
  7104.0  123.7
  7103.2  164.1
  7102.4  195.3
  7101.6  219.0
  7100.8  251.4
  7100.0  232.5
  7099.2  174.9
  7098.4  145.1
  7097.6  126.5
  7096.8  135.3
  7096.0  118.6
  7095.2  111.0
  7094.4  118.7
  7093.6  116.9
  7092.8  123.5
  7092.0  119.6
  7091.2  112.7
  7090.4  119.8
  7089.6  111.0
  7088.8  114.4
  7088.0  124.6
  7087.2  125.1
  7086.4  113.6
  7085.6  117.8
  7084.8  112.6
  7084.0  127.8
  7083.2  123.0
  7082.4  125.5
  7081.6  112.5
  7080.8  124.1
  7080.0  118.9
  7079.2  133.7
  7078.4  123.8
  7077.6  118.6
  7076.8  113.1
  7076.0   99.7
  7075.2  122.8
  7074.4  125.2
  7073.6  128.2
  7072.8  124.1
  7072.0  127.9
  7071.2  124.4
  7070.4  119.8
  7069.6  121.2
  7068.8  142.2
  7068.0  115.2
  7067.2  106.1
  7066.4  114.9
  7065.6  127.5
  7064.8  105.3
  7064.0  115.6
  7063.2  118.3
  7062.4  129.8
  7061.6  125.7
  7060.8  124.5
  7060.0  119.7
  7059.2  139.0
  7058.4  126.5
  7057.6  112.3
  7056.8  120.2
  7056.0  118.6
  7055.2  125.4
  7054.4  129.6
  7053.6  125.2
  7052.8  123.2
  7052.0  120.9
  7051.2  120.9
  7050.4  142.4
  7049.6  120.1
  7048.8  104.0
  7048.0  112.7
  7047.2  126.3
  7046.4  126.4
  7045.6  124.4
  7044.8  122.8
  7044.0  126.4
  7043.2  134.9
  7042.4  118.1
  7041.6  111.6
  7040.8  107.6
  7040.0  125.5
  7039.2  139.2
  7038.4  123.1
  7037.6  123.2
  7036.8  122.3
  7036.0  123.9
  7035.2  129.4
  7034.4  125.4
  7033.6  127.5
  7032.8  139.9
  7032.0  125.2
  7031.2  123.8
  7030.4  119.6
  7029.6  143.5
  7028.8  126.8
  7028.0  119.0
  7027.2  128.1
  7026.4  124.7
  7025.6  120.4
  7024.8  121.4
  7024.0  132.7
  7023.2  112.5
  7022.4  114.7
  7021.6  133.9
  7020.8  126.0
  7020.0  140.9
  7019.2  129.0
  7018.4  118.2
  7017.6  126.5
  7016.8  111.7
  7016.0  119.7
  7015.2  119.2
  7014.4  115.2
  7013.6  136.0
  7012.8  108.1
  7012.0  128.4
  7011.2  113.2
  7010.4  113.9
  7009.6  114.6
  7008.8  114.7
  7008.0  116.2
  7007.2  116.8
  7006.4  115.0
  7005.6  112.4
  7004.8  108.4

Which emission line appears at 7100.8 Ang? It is [S II] 6716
